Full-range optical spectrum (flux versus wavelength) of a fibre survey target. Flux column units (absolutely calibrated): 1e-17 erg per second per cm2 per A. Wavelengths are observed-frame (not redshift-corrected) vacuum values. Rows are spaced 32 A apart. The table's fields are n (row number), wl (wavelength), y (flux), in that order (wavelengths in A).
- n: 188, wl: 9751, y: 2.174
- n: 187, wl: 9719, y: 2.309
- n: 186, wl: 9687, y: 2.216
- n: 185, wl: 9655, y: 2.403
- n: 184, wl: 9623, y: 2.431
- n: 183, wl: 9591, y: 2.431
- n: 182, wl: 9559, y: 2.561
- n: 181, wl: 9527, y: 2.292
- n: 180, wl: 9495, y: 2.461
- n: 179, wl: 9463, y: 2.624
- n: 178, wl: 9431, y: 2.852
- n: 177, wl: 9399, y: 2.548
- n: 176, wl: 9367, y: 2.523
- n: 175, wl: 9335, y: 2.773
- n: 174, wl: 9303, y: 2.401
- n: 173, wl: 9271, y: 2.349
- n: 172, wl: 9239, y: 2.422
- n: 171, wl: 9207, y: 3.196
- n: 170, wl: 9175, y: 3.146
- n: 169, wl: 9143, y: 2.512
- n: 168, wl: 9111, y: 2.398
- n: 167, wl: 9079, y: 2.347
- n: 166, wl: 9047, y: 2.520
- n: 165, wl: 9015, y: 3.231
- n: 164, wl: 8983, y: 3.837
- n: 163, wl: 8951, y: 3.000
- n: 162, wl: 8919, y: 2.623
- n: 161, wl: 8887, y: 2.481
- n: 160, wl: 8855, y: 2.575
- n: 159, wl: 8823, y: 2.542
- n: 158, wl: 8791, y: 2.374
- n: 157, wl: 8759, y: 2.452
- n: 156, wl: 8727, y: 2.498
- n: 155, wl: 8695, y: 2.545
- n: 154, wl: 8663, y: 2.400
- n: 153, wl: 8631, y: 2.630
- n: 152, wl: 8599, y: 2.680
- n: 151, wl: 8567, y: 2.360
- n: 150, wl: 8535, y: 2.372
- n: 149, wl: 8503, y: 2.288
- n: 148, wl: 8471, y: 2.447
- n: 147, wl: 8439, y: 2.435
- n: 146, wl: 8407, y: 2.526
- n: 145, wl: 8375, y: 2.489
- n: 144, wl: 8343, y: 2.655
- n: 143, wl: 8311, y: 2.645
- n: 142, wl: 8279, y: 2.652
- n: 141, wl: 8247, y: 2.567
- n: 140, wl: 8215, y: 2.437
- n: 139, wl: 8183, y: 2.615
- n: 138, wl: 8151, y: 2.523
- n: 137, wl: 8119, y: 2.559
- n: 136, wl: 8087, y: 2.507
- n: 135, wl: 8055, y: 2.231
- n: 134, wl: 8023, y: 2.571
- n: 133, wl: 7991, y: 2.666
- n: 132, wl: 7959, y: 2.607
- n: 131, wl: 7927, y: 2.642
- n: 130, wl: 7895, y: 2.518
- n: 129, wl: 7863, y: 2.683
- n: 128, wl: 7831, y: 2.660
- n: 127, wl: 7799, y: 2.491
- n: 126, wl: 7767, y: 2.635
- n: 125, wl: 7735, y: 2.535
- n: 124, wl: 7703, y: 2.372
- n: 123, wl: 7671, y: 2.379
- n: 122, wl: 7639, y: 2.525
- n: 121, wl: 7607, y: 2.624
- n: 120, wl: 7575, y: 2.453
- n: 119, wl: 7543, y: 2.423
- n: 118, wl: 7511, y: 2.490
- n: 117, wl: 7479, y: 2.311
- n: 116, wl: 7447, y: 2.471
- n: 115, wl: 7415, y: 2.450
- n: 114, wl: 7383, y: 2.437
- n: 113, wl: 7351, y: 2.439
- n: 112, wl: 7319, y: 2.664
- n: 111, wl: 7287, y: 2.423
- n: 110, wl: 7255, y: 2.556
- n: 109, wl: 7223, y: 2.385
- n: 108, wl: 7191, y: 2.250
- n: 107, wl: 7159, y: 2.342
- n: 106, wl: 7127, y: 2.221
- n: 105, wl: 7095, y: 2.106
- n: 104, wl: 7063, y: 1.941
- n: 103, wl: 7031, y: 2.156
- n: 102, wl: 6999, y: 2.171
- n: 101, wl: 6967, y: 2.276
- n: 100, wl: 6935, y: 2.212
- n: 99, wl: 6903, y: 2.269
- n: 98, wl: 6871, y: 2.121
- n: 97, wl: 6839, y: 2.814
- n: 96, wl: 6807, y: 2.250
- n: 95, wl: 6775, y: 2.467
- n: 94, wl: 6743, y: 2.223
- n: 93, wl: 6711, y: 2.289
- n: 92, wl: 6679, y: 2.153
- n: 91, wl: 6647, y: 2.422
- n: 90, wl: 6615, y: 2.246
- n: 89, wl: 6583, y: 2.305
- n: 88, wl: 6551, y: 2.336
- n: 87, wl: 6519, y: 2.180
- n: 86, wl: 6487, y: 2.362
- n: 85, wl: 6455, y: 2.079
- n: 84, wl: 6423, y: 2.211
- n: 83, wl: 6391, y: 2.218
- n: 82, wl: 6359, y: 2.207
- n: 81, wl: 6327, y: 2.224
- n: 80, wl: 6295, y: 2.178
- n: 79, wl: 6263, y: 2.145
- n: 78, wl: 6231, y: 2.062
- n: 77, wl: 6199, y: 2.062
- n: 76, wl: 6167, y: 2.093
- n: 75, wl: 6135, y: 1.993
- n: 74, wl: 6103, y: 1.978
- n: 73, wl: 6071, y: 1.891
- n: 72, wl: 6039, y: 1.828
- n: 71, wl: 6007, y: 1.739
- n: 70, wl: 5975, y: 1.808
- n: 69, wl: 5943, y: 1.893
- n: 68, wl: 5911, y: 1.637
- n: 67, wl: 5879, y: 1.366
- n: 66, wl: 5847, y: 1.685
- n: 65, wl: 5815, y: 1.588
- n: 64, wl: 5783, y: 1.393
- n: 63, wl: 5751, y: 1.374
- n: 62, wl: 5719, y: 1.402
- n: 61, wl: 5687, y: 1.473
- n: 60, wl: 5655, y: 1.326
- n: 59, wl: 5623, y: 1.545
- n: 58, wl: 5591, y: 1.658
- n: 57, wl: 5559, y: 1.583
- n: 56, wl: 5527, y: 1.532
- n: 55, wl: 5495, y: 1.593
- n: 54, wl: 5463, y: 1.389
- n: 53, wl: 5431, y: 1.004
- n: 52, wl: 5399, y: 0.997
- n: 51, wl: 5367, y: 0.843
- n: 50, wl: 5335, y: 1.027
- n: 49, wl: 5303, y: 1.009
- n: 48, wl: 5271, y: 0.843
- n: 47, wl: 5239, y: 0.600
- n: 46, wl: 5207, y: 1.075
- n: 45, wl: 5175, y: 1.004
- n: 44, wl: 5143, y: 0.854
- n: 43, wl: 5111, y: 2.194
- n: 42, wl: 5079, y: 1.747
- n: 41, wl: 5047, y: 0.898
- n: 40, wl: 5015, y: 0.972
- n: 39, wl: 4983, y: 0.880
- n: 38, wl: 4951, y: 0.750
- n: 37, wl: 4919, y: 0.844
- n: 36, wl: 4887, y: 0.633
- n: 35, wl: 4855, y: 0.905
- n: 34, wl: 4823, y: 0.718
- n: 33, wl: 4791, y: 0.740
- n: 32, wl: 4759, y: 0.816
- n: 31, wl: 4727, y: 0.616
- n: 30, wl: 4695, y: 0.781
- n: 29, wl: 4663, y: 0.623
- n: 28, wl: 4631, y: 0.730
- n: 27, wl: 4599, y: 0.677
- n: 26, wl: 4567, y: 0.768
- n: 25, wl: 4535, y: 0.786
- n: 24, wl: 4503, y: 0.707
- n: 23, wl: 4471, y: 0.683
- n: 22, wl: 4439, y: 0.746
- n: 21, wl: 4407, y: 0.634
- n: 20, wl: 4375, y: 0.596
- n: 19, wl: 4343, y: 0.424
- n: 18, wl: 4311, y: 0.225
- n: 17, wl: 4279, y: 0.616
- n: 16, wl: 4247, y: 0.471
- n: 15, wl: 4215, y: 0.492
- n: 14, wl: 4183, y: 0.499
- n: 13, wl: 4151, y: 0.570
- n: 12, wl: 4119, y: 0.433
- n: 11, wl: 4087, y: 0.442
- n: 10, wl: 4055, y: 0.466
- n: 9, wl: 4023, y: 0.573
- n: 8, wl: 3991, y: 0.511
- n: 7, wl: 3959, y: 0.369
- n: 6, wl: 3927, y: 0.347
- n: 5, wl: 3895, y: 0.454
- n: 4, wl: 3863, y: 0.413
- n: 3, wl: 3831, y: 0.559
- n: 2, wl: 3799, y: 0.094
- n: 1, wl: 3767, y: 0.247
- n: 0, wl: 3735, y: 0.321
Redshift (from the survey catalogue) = 0.367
